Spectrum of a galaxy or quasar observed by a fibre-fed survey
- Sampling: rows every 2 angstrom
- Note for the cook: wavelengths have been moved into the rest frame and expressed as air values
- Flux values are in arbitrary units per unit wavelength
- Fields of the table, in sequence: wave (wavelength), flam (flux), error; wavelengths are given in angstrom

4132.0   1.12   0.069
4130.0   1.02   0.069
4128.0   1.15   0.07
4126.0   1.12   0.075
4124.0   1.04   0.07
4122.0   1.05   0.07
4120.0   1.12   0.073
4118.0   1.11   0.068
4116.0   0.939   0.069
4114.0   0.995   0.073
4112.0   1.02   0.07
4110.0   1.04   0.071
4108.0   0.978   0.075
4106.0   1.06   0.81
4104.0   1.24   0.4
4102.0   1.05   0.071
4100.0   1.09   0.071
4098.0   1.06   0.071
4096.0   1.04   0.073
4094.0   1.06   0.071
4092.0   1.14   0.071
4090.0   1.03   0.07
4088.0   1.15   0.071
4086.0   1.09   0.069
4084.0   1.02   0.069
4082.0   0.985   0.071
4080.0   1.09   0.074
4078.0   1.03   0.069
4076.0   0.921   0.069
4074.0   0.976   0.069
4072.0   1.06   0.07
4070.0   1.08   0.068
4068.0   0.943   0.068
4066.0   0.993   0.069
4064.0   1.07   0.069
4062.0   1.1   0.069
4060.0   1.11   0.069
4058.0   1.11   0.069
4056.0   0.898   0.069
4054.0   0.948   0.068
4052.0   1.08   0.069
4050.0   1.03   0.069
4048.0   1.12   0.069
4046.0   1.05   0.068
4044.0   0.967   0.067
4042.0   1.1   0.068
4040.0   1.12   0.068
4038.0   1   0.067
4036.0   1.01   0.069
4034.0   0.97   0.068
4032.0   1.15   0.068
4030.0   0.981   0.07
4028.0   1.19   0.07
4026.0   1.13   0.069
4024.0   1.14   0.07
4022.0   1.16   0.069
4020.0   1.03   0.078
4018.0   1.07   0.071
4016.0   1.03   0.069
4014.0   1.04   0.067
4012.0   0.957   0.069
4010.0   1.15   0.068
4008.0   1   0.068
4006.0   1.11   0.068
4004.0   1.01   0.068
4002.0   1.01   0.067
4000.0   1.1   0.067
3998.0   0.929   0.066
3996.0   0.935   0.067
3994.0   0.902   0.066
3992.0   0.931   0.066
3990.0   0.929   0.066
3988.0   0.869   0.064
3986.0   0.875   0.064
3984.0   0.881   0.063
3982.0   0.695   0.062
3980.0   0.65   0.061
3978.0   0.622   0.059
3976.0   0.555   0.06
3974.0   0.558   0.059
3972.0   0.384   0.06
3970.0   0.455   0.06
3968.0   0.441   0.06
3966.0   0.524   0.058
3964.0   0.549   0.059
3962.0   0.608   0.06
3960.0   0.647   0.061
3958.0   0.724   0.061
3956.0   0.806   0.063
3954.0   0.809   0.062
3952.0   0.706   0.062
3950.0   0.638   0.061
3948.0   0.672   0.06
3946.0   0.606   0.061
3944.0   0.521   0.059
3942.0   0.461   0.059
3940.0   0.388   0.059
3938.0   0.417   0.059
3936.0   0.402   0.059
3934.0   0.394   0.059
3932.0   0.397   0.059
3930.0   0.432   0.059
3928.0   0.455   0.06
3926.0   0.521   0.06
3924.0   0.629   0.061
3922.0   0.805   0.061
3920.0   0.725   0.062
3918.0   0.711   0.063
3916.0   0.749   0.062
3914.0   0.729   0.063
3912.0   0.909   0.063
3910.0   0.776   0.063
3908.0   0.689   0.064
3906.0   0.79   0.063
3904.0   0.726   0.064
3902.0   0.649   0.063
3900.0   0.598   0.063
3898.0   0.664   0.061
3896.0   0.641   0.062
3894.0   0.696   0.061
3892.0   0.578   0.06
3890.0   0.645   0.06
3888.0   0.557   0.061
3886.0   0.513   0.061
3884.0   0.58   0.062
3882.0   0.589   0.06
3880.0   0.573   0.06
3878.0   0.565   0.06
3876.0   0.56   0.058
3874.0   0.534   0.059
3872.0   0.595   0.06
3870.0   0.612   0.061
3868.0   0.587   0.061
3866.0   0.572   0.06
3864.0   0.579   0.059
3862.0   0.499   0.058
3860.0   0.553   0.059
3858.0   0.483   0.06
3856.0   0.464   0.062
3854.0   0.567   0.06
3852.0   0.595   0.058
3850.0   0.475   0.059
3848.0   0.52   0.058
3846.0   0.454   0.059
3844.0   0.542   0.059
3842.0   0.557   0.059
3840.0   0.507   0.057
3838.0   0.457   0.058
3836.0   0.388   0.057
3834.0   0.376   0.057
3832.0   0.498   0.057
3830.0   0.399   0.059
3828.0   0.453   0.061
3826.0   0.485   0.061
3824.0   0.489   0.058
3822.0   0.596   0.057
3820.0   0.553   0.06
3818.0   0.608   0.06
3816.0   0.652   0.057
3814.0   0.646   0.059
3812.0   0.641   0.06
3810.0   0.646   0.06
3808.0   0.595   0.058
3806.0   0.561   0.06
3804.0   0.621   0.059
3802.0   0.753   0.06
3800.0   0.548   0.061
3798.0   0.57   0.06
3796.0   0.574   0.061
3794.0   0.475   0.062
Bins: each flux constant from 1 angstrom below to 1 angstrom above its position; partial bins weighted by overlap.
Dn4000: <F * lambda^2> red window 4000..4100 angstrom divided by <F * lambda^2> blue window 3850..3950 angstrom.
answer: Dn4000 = 1.92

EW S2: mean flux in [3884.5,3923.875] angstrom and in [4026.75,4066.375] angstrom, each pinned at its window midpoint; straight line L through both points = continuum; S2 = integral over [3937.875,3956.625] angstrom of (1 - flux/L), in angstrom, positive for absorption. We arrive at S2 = 4.6 angstrom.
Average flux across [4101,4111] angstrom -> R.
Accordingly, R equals 1.07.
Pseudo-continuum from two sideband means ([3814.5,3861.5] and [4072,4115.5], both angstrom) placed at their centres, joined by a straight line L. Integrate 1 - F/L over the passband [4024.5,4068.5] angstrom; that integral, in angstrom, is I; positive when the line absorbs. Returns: -4.75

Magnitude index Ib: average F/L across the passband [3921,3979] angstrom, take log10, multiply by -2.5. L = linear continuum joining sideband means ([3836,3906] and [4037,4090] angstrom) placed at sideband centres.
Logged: 0.340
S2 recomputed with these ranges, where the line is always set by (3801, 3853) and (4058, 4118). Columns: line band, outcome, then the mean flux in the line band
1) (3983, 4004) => -1.8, 0.94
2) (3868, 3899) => 2.8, 0.593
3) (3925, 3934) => 3.6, 0.445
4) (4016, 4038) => -3.5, 1.08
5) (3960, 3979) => 6.7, 0.528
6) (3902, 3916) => -1.2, 0.76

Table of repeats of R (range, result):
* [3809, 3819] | 0.639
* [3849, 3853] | 0.535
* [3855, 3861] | 0.5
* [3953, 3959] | 0.78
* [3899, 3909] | 0.69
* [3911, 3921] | 0.765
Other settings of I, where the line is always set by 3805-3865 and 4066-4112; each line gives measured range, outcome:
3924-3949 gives 8.77 angstrom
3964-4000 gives 4.96 angstrom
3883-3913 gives -0.38 angstrom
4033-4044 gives -1.01 angstrom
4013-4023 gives -1.79 angstrom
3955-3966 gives 1.84 angstrom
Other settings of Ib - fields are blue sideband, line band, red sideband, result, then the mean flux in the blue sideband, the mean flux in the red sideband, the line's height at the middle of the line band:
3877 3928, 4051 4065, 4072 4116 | -0.07 mag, 0.66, 1.05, 0.975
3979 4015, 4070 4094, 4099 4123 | -0.02 mag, 0.943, 1.06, 1.03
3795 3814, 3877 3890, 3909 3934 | 0.12 mag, 0.614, 0.643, 0.633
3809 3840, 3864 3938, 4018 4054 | 0.17 mag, 0.525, 1.07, 0.722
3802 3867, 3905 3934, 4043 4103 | 0.09 mag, 0.536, 1.04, 0.716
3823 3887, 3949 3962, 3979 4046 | 0.16 mag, 0.519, 1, 0.827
